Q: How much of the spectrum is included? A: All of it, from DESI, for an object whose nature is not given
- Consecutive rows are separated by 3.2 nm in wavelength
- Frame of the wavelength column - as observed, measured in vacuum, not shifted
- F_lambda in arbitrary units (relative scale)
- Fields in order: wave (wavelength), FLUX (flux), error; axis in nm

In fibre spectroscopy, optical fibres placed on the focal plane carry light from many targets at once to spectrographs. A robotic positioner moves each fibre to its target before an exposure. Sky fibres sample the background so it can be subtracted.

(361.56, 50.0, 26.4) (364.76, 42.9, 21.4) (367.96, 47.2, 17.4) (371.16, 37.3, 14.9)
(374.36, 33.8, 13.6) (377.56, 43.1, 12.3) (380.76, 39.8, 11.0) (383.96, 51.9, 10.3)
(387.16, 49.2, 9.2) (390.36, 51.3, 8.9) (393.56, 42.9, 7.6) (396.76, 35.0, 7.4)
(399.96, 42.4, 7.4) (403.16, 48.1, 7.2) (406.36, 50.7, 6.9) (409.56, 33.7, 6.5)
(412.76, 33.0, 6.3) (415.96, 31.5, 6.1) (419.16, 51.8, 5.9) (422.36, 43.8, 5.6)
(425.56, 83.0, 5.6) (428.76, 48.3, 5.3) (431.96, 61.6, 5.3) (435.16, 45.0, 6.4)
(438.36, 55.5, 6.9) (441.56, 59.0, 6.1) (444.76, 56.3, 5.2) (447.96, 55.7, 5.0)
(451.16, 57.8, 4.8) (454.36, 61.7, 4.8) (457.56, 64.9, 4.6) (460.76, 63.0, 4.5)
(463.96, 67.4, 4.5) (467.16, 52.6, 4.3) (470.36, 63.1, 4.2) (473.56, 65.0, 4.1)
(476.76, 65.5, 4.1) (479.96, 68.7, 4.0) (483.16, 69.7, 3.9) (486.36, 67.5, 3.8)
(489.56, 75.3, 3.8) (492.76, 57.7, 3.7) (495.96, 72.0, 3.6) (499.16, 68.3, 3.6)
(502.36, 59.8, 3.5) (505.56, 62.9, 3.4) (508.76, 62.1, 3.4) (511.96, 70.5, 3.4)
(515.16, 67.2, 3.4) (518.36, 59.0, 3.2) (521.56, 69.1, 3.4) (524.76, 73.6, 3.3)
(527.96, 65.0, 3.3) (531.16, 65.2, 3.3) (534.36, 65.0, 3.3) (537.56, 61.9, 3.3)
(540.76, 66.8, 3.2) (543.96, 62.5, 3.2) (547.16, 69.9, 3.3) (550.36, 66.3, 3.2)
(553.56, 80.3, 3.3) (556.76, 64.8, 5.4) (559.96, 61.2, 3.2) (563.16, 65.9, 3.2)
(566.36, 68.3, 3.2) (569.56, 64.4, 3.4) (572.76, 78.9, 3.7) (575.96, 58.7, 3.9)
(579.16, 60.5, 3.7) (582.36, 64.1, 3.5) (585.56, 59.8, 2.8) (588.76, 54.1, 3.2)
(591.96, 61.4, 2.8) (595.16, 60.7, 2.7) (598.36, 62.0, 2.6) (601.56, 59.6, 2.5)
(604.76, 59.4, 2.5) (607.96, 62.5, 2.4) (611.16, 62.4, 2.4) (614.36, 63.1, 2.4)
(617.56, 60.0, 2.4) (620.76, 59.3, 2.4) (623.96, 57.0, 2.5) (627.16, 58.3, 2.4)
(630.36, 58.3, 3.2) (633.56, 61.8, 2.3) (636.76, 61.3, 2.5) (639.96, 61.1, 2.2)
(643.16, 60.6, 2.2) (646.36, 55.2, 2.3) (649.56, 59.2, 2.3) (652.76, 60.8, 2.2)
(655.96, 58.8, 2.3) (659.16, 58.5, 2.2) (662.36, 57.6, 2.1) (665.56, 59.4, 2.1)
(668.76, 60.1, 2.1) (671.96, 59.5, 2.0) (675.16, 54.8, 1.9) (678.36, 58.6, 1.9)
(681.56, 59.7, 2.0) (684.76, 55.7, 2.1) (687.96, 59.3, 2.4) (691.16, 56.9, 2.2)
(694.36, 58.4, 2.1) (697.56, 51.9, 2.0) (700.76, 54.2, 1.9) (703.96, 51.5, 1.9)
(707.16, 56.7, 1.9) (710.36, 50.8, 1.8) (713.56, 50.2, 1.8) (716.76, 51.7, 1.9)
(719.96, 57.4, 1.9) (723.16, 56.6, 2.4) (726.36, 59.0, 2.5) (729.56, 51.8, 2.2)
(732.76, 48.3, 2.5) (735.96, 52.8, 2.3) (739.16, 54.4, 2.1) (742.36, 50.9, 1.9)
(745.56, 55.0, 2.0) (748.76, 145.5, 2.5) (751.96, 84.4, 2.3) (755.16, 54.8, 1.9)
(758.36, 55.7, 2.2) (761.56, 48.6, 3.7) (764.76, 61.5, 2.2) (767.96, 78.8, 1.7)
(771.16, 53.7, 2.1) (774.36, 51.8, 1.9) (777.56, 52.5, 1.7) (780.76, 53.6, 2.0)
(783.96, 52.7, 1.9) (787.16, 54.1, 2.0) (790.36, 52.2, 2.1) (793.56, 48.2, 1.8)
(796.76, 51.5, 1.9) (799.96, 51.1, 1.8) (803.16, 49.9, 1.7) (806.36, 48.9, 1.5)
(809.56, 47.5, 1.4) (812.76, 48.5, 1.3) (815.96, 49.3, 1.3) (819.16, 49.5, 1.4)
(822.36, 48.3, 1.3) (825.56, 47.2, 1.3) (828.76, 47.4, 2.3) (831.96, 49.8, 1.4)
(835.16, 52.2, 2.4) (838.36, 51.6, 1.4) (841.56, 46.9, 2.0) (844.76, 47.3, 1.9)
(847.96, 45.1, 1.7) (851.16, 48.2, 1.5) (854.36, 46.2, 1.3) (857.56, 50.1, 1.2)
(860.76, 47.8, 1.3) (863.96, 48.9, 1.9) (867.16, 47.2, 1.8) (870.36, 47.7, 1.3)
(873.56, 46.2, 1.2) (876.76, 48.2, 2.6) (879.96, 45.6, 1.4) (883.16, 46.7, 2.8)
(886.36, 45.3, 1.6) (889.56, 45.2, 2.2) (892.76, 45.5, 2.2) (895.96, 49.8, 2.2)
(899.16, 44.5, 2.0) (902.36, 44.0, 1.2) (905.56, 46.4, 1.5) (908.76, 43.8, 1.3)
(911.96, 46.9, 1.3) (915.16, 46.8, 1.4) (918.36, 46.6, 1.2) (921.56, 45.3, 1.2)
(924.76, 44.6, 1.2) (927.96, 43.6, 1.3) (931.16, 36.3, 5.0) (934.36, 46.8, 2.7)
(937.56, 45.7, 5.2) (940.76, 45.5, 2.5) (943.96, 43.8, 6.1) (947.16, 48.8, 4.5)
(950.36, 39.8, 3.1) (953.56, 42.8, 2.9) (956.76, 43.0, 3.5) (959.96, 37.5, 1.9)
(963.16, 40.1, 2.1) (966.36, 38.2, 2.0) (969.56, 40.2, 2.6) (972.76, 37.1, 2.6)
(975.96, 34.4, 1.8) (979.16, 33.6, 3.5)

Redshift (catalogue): 0.141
